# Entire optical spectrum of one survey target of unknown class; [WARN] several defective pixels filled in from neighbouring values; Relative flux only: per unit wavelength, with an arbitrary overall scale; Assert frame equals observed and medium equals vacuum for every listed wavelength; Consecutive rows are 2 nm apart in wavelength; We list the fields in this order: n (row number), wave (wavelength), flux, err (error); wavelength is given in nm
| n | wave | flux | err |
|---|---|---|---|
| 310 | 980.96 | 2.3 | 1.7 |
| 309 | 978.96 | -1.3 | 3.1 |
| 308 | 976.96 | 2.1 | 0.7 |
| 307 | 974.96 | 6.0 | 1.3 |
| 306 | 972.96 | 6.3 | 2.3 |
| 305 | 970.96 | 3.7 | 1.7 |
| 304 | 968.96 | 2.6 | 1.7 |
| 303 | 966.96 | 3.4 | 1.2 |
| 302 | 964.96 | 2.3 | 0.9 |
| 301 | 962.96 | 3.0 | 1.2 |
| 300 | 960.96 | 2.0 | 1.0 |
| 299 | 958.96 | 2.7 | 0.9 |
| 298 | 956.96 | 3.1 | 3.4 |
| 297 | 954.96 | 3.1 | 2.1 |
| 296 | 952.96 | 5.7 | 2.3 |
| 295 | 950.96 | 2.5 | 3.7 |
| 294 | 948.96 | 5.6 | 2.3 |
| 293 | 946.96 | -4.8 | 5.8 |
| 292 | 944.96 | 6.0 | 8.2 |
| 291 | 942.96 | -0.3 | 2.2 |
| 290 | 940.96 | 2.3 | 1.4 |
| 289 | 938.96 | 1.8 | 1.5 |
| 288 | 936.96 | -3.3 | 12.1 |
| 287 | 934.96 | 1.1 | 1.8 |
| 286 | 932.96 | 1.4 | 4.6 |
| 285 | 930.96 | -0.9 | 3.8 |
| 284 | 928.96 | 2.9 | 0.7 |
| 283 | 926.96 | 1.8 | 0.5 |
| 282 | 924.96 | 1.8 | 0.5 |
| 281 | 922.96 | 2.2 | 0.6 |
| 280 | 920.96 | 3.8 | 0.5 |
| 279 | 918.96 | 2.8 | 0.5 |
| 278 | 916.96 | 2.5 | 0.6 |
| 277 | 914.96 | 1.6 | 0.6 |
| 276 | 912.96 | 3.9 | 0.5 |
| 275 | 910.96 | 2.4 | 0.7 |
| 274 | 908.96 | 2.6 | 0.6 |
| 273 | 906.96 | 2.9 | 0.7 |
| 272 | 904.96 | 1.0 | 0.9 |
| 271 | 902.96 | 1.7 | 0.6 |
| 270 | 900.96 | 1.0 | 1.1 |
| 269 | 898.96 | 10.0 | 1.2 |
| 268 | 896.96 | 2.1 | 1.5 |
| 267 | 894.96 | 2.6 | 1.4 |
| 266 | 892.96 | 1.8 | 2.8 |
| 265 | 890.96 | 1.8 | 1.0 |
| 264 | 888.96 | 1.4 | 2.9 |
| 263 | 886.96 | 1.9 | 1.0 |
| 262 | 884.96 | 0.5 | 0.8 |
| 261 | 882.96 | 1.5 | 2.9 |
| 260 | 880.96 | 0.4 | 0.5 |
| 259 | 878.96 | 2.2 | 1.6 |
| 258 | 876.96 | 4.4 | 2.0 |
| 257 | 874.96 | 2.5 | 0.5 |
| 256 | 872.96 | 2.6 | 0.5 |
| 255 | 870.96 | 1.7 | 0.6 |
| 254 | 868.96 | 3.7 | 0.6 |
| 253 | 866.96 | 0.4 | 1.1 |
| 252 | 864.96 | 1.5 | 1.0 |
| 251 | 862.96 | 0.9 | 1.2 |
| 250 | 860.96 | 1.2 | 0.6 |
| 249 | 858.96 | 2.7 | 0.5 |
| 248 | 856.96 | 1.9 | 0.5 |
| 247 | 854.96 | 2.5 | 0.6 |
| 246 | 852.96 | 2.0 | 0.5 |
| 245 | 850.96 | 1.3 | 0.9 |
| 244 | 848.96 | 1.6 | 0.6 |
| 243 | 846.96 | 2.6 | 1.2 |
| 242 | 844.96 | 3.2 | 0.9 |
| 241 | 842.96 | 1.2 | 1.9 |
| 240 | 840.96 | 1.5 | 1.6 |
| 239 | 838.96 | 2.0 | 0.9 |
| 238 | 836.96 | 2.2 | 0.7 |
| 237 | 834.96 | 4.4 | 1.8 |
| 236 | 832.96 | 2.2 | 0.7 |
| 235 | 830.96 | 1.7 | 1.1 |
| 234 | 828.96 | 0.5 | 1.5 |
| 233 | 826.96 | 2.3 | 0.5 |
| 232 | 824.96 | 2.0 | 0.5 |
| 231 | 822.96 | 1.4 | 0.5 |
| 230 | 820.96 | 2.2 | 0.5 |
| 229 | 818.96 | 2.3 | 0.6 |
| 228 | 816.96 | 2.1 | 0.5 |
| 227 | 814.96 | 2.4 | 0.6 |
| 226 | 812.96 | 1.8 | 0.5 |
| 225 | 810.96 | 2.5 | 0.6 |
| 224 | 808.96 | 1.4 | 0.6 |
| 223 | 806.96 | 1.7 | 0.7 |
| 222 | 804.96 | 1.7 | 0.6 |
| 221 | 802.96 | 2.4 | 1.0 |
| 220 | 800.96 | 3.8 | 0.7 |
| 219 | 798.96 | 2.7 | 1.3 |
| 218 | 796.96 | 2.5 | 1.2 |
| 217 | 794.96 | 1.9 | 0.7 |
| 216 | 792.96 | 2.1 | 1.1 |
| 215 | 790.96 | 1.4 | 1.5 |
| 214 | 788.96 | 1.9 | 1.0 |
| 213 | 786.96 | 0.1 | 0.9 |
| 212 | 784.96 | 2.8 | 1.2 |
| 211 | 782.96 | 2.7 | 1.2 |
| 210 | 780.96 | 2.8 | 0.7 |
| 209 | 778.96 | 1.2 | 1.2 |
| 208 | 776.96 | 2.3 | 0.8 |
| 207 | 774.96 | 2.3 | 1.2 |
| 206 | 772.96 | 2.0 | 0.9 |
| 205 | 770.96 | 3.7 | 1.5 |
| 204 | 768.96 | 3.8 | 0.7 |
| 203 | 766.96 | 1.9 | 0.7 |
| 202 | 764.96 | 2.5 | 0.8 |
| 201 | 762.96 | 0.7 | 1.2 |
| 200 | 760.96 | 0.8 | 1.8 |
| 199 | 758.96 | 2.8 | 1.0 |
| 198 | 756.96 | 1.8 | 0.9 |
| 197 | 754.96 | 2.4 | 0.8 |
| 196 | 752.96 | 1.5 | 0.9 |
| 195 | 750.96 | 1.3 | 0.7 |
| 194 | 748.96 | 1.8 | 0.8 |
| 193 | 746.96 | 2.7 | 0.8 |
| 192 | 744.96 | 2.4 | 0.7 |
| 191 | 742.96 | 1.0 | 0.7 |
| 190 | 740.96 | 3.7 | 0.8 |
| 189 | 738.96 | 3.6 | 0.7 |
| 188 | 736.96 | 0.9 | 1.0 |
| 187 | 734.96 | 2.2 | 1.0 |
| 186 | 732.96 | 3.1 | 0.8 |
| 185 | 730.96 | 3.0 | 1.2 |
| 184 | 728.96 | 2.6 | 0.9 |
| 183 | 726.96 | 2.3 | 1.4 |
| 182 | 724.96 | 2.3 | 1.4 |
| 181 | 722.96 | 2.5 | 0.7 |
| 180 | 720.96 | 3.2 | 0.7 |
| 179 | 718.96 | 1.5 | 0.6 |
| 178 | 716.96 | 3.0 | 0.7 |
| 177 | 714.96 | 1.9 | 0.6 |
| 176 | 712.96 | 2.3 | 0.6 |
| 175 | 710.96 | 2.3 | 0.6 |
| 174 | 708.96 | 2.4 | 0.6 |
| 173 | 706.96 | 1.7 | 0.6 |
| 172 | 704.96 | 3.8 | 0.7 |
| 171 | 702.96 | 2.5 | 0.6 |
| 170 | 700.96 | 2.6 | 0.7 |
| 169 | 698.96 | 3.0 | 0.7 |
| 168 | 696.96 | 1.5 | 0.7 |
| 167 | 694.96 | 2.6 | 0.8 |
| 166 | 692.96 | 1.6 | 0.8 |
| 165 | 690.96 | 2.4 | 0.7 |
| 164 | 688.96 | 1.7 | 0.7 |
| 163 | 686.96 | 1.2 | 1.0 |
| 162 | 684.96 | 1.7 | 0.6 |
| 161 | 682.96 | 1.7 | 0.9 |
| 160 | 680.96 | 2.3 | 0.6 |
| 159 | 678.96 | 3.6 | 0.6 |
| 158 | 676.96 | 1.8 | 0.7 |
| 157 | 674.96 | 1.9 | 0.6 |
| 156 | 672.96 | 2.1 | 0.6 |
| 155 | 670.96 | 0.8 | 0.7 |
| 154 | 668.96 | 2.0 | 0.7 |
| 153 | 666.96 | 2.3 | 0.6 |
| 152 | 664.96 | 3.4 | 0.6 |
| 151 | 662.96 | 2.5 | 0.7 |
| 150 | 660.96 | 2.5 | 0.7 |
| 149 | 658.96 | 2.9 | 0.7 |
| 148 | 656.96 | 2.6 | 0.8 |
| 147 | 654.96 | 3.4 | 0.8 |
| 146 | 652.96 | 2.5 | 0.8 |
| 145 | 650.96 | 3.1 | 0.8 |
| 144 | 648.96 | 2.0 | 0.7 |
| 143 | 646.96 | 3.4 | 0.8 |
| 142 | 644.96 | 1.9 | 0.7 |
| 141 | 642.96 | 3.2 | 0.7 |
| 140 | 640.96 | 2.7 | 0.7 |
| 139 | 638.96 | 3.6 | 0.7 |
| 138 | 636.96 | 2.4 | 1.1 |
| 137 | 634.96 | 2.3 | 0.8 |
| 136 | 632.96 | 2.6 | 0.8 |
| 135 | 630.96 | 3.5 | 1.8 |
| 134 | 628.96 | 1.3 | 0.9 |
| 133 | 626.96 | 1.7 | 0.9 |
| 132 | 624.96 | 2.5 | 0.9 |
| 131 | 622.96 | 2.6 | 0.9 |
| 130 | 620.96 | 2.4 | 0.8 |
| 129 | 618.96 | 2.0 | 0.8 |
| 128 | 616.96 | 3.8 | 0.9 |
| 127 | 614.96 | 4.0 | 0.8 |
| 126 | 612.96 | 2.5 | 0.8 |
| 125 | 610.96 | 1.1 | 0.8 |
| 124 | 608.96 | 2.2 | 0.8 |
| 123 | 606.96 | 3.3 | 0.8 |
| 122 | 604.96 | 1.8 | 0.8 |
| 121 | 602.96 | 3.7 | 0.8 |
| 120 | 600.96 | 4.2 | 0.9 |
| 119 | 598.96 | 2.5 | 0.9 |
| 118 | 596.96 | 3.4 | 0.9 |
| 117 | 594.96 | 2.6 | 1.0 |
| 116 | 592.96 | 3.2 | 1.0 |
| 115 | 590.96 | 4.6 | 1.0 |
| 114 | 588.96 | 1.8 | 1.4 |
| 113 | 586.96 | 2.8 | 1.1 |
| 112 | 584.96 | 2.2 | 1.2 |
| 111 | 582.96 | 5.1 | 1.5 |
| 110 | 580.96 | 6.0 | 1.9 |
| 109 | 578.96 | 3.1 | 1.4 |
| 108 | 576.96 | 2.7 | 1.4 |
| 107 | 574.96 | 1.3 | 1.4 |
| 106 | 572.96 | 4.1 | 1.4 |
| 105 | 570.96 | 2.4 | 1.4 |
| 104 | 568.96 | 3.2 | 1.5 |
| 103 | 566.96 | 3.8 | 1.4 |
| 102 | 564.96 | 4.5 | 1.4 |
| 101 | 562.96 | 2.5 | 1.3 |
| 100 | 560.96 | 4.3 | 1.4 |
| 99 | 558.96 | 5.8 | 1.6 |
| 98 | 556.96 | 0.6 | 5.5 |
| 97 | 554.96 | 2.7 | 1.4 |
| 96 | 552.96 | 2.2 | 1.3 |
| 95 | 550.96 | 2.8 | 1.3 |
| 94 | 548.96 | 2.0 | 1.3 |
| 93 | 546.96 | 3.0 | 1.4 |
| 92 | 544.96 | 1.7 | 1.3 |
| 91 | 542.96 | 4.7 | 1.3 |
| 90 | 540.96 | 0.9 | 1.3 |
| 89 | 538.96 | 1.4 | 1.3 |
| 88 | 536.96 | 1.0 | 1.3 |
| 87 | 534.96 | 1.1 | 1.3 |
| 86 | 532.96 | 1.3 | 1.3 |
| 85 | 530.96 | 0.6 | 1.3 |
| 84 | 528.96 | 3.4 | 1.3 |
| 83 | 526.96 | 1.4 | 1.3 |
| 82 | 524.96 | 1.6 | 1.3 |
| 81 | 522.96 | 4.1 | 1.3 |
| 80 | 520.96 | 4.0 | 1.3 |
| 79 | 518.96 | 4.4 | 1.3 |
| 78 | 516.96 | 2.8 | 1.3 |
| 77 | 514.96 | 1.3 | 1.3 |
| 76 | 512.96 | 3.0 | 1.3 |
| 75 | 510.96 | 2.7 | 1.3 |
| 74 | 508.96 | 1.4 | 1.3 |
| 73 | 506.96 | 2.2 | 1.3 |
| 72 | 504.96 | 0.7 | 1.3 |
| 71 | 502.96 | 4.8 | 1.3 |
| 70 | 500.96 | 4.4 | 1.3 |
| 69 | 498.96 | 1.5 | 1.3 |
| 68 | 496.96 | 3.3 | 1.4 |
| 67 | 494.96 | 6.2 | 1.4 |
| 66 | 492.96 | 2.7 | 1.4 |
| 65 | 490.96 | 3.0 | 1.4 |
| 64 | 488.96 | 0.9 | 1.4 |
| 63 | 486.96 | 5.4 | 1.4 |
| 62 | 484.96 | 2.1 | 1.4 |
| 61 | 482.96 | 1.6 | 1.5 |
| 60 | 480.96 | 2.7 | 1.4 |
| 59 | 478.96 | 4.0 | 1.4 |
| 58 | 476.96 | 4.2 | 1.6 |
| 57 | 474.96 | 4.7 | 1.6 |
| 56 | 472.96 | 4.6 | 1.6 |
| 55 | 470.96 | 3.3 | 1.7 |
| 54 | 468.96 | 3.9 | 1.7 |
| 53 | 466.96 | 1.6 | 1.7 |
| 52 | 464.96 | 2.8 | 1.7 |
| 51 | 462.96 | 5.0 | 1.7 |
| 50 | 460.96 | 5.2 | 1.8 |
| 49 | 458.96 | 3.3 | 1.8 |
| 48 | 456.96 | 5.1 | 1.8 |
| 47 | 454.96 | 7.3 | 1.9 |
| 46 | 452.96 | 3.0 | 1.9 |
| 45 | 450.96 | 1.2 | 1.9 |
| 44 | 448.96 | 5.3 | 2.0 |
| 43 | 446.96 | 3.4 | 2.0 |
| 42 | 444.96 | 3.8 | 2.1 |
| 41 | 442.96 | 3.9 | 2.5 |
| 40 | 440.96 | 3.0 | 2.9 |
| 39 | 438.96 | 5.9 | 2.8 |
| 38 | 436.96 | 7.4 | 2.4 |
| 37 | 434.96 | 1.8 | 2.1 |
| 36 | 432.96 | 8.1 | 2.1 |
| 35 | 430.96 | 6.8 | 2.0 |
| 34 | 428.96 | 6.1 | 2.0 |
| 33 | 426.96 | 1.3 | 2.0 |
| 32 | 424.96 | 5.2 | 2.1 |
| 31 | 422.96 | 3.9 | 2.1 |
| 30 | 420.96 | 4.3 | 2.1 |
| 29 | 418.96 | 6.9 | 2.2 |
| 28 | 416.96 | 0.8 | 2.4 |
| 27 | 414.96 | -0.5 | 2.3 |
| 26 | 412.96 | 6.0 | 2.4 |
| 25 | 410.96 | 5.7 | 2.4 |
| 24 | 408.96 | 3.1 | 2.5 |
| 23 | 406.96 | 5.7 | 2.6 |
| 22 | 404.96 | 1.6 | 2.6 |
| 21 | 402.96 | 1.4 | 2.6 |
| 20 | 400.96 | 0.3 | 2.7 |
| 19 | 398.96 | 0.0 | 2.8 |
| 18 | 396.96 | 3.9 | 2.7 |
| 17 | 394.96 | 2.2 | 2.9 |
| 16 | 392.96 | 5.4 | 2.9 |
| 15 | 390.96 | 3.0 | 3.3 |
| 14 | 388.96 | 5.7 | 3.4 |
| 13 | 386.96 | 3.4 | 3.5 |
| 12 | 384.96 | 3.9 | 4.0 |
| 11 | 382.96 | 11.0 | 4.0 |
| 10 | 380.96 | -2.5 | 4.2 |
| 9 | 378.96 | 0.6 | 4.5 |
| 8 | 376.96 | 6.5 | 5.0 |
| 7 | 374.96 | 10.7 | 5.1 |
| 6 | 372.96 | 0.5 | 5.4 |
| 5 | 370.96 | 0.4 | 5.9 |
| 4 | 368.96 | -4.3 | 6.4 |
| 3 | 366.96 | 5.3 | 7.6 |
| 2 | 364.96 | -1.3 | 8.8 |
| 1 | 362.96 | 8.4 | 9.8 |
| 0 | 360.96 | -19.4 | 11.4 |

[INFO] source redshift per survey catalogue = 1.41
